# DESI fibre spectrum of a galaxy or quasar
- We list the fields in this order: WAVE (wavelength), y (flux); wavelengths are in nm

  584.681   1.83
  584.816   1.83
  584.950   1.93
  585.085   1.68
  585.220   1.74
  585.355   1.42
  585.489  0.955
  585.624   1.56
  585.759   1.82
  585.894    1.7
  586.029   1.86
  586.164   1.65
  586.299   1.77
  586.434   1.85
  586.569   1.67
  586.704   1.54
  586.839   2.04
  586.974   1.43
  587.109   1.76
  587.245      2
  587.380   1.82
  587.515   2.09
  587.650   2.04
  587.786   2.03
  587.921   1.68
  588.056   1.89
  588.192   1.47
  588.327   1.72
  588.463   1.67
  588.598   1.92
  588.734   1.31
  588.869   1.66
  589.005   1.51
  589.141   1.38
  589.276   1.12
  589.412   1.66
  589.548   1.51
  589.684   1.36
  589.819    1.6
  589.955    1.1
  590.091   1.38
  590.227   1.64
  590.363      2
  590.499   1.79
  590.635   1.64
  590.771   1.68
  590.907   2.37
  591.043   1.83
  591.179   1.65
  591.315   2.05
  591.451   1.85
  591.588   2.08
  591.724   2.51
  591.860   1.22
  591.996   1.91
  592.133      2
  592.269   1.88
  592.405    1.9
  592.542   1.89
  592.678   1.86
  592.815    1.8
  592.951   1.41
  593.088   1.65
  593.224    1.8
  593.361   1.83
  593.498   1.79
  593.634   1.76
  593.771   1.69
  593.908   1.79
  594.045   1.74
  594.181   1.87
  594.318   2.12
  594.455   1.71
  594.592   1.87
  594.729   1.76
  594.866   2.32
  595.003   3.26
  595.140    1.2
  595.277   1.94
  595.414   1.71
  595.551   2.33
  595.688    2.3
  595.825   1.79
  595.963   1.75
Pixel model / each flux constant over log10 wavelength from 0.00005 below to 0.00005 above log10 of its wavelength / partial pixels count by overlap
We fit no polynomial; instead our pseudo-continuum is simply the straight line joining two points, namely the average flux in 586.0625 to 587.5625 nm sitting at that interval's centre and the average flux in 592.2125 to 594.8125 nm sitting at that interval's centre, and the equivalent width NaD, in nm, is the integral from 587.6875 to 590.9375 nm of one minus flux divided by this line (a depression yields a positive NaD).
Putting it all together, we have 0.30 nm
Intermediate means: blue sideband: 1.78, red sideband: 1.8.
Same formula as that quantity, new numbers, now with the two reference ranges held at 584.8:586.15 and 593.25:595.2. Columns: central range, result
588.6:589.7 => 0.177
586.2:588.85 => -0.102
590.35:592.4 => -0.082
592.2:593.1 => 0.040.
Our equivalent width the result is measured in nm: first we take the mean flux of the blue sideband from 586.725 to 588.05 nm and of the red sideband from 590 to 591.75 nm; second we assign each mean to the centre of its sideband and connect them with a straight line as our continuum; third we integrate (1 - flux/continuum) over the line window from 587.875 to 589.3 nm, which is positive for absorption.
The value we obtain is 0.21 nm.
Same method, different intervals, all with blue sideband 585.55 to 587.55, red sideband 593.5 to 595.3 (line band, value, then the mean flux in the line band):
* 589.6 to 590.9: 0.159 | 1.61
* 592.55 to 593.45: 0.074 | 1.74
